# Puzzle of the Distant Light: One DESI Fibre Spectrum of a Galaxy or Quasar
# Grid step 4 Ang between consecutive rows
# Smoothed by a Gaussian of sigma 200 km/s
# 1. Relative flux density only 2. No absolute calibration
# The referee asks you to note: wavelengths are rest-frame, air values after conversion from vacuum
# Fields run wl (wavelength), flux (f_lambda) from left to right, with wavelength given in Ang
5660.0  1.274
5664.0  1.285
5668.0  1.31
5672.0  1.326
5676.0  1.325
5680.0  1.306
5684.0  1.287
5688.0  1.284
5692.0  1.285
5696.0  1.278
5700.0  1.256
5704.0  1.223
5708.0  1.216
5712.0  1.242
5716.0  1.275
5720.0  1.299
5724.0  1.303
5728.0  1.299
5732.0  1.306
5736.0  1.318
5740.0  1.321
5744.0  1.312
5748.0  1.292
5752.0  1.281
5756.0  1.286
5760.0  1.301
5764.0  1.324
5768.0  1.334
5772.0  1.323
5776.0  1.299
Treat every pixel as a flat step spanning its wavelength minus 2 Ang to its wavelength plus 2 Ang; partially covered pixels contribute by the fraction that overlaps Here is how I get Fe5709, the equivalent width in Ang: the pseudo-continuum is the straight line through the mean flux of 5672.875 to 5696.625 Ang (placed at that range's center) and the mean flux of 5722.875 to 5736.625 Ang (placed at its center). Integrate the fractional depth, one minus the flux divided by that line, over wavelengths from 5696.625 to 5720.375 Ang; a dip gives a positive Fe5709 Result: 0.93 Ang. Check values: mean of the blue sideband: 1.3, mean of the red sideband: 1.31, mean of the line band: 1.25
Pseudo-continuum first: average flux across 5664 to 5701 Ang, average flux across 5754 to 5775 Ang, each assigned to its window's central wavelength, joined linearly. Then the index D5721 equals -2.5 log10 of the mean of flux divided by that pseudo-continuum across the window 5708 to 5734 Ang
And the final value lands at 0.02 mag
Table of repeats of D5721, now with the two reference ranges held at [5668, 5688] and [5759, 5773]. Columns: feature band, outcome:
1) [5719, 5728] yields 0.01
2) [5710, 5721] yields 0.04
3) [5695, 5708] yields 0.06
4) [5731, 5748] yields 0.00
